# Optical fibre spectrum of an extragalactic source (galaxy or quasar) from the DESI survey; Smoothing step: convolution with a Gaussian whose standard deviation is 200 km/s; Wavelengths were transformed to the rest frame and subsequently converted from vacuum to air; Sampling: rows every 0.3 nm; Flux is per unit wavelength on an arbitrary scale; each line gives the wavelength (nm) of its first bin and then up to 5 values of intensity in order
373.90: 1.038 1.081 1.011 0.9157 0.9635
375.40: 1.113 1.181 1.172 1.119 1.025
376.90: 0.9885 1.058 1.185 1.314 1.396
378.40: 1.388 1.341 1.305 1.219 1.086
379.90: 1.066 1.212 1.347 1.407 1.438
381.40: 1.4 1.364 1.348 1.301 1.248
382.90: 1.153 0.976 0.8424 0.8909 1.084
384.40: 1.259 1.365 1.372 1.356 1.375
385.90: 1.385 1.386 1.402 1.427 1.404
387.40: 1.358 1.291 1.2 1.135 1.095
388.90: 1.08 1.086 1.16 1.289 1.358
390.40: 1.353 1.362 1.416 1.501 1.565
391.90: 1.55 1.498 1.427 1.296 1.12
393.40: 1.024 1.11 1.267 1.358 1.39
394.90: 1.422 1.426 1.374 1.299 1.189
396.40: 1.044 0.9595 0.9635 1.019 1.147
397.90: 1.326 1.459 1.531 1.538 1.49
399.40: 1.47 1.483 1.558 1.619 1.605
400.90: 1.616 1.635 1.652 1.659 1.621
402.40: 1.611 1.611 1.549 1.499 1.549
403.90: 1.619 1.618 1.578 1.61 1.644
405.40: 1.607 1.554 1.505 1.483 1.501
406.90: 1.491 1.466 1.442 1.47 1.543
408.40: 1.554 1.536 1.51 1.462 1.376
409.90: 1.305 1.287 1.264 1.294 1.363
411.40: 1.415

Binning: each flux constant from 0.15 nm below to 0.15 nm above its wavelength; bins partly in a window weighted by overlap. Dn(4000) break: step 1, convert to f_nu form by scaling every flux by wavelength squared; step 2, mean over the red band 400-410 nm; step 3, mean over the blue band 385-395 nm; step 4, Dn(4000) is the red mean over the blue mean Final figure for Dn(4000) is 1.27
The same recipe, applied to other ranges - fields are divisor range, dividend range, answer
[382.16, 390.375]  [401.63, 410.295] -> 1.37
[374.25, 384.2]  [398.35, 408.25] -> 1.50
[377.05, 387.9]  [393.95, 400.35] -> 1.13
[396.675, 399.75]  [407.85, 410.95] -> 1.14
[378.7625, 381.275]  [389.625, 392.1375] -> 1.19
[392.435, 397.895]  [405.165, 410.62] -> 1.29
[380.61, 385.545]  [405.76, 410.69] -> 1.33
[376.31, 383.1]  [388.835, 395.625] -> 1.13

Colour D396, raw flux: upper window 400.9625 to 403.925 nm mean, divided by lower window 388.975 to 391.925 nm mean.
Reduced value 1.19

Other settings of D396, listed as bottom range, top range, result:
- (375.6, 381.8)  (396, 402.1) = 1.14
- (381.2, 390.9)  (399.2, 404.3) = 1.26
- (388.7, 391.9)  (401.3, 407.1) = 1.19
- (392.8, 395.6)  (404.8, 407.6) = 1.20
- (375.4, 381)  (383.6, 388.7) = 1.06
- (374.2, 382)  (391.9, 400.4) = 1.10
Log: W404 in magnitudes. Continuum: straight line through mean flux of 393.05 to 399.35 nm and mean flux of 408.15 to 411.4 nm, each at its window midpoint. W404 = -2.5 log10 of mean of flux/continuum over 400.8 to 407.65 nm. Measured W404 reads -0.17 mag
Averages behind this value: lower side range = 1.27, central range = 1.57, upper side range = 1.4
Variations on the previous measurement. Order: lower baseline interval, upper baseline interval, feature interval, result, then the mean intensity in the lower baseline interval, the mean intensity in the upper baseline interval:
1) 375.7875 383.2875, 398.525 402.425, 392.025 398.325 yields 0.20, 1.24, 1.58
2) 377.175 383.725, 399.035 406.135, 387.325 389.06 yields 0.15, 1.24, 1.58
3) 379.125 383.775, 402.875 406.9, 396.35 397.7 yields 0.38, 1.22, 1.56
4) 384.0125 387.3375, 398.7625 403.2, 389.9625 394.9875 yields 0.08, 1.35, 1.58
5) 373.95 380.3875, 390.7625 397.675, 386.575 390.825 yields -0.02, 1.15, 1.28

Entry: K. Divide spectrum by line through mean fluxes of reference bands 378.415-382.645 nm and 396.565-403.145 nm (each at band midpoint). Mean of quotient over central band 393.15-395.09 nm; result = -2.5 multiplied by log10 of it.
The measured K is 0.13 mag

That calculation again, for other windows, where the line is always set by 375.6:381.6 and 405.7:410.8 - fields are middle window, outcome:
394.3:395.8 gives -0.03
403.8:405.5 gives -0.14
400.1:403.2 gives -0.15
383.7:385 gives 0.08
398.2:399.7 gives -0.09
